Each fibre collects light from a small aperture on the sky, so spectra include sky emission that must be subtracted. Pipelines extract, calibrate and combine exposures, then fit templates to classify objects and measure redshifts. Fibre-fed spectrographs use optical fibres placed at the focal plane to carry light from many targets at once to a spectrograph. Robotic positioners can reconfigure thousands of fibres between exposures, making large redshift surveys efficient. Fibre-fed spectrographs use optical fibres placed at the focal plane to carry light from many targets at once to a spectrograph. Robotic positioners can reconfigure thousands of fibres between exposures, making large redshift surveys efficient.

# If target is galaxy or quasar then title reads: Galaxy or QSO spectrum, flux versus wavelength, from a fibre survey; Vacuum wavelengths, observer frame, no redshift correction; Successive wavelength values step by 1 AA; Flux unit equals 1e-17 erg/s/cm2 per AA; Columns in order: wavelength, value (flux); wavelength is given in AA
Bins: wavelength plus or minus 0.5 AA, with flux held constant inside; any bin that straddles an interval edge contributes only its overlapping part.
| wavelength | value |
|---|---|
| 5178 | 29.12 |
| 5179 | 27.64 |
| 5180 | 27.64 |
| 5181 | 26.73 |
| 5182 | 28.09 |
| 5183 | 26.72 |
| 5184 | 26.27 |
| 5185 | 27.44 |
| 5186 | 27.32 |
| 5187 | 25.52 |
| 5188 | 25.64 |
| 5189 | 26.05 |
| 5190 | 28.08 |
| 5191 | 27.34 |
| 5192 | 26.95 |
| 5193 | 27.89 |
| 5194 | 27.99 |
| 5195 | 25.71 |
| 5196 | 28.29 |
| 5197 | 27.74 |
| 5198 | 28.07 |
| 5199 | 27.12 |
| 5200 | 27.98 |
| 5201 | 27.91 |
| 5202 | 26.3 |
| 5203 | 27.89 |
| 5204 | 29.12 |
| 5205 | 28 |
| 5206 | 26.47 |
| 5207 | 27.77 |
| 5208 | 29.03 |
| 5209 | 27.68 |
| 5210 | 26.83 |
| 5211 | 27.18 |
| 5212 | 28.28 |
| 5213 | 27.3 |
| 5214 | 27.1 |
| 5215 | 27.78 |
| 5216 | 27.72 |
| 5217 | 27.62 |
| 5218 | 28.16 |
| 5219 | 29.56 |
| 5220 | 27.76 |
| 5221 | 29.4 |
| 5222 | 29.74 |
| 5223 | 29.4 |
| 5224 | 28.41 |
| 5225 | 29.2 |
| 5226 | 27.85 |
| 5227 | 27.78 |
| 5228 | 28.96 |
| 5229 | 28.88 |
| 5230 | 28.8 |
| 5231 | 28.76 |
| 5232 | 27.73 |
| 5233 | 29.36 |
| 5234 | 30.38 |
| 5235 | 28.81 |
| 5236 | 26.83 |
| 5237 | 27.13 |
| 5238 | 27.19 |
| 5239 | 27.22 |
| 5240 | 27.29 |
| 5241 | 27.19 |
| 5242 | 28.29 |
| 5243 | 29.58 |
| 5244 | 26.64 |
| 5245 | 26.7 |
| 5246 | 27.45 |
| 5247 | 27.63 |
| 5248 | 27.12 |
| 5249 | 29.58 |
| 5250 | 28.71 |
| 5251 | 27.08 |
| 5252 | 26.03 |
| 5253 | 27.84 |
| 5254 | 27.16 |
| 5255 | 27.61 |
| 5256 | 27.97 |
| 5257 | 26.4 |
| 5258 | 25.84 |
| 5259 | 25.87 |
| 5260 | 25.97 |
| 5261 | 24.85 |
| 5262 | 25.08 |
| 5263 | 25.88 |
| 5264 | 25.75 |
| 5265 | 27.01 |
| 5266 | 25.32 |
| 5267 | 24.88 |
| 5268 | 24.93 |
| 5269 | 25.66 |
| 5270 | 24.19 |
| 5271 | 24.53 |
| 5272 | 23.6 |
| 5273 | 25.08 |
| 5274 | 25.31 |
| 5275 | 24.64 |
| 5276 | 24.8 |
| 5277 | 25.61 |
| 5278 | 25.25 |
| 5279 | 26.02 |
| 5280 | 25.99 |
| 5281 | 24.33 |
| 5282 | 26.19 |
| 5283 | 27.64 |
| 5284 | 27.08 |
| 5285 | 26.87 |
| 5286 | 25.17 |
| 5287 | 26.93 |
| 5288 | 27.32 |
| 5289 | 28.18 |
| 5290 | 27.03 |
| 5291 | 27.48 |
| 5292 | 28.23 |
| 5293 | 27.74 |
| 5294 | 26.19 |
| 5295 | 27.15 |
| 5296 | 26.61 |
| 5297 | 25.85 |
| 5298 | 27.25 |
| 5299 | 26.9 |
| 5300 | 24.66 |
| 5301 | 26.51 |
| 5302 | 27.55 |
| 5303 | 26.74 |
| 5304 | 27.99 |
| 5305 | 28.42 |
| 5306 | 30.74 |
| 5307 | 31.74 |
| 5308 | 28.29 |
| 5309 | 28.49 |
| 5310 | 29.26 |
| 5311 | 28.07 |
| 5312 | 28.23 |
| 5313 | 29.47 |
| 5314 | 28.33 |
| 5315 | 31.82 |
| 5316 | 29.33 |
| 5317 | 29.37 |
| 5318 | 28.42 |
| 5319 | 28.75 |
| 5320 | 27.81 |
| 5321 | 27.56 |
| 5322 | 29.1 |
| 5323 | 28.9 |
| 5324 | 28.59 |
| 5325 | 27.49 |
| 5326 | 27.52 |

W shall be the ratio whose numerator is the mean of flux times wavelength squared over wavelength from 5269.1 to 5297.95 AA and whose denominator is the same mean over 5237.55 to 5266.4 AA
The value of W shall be 1.0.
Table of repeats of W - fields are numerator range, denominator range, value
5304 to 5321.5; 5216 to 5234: 1.05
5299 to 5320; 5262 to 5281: 1.15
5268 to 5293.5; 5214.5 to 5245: 0.94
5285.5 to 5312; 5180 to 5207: 1.05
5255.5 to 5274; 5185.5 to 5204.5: 0.96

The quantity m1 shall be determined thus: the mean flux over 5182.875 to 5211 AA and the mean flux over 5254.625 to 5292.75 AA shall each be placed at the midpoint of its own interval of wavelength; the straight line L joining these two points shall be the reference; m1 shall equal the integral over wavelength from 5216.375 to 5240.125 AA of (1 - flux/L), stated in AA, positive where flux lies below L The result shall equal -1.5 AA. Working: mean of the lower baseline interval 27.3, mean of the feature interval 28.4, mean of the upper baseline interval 26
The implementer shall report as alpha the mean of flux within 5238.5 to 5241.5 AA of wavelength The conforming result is 27.2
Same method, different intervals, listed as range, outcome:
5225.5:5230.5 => 28.5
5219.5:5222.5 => 29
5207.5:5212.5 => 27.8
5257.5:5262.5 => 25.5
